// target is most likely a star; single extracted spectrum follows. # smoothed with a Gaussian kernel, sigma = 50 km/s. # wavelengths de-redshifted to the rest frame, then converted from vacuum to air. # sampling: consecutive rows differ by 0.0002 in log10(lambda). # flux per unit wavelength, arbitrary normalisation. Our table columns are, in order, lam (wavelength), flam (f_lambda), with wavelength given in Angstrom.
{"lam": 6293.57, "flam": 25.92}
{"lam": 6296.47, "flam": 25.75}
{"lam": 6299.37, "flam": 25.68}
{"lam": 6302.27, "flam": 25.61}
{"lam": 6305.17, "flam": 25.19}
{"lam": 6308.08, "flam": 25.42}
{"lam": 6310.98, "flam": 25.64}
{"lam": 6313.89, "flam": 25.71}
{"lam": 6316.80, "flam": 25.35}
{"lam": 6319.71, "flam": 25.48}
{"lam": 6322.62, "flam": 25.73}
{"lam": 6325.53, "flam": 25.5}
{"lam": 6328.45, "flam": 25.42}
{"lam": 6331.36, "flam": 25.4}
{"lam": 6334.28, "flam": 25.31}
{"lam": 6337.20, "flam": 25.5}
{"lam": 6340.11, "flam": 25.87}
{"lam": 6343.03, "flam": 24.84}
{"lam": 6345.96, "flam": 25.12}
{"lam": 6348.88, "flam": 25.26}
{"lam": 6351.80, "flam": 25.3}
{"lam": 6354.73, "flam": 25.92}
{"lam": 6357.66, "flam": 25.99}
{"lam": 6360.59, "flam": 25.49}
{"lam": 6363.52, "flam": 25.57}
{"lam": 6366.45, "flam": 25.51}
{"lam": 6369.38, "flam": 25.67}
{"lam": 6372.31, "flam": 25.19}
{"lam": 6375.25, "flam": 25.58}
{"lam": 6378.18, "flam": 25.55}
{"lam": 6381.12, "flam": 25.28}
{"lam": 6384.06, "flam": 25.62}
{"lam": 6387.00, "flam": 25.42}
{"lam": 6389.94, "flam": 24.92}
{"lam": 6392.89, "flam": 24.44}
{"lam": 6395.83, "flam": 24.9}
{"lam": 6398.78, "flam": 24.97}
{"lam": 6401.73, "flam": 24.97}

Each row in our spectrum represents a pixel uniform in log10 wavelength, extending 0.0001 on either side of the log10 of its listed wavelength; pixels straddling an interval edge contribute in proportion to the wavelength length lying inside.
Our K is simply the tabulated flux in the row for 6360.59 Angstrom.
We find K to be 25.49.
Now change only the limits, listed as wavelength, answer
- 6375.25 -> 25.58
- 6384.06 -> 25.62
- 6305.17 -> 25.19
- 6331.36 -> 25.4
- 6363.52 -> 25.57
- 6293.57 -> 25.92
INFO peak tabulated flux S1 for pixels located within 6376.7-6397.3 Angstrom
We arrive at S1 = 25.62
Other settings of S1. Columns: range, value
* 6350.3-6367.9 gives 25.99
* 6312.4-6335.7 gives 25.73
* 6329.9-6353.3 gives 25.87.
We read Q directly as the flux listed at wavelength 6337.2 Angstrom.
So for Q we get 25.5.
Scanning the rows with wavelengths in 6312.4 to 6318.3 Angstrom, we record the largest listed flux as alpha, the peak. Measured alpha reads 25.71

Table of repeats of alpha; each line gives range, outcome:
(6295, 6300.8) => 25.75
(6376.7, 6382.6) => 25.55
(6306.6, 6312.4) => 25.64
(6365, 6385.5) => 25.67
